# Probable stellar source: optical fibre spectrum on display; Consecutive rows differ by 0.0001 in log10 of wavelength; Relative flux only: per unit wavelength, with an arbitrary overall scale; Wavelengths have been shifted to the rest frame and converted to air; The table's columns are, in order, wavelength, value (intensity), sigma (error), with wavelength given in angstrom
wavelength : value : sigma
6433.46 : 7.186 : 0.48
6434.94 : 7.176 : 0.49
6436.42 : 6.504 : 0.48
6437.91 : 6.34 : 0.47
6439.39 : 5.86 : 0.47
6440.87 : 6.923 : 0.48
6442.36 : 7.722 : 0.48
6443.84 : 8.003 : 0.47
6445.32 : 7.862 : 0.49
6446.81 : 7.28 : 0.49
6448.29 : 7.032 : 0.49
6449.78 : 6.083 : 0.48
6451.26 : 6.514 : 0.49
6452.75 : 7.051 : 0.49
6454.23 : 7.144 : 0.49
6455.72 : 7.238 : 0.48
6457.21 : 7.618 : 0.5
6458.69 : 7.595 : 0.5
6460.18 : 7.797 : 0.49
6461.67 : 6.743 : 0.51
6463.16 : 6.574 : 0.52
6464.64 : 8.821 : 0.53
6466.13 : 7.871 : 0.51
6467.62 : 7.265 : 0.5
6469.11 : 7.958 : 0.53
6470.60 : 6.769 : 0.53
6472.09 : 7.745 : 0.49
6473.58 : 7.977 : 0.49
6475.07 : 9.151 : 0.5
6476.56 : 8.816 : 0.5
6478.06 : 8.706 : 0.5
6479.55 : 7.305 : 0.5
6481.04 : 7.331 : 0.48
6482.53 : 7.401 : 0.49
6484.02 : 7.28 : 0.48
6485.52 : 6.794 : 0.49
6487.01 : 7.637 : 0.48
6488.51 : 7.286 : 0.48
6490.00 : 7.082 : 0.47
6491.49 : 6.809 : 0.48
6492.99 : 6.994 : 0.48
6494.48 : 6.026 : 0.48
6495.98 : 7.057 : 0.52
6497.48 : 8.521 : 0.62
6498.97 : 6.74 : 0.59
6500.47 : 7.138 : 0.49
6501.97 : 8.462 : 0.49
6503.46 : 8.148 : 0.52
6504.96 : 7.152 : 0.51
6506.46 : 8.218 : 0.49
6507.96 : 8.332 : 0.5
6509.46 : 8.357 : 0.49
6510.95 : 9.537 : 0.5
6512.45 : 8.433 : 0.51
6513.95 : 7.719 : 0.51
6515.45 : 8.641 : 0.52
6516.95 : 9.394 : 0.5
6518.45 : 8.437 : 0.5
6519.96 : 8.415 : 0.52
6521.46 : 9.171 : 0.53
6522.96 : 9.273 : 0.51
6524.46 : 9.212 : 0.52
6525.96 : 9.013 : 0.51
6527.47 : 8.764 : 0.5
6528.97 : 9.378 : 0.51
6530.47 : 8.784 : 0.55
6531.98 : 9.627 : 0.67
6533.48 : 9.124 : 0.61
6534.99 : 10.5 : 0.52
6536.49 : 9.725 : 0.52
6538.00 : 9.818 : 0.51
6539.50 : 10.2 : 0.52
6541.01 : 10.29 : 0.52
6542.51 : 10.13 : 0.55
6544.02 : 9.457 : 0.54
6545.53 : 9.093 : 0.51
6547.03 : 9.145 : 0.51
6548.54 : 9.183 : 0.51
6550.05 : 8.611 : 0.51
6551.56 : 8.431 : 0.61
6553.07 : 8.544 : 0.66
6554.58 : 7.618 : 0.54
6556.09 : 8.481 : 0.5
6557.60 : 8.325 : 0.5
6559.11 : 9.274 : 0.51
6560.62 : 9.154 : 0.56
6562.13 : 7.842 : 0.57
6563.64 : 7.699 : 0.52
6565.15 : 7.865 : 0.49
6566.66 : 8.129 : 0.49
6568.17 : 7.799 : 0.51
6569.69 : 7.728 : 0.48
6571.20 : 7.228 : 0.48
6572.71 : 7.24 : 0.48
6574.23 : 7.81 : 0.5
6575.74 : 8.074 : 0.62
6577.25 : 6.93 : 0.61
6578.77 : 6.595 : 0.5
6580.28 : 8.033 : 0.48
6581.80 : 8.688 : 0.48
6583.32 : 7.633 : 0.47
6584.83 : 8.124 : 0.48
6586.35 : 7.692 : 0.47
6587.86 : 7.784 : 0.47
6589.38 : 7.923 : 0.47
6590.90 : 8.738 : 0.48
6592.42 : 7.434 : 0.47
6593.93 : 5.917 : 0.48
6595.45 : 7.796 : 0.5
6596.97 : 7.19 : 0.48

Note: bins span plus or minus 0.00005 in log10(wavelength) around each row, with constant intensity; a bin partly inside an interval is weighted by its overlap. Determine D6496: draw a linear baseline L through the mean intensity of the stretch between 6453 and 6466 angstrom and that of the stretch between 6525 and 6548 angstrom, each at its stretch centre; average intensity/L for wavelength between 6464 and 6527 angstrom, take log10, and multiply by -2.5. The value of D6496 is 0.06 mag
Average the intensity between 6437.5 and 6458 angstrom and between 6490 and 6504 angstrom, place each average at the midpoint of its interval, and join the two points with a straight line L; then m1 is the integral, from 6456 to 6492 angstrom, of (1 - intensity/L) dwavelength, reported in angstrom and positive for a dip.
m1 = -2.1 angstrom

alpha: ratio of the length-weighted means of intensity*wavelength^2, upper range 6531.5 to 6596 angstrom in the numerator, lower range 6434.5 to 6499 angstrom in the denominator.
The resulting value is 1.2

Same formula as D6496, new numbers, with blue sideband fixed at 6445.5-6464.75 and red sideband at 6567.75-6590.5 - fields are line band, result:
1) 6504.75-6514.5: -0.128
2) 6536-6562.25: -0.200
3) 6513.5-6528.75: -0.187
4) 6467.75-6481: -0.105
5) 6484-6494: 0.033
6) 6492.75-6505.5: -0.004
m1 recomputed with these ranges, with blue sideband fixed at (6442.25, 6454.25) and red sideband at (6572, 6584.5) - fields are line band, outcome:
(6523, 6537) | -3.5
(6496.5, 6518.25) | -2.4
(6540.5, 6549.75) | -2.4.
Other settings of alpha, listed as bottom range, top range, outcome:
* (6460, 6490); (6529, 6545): 1.30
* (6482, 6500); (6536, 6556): 1.31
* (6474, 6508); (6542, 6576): 1.13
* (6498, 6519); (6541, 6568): 1.07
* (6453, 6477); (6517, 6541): 1.24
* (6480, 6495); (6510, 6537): 1.29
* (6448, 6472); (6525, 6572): 1.25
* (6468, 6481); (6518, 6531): 1.14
